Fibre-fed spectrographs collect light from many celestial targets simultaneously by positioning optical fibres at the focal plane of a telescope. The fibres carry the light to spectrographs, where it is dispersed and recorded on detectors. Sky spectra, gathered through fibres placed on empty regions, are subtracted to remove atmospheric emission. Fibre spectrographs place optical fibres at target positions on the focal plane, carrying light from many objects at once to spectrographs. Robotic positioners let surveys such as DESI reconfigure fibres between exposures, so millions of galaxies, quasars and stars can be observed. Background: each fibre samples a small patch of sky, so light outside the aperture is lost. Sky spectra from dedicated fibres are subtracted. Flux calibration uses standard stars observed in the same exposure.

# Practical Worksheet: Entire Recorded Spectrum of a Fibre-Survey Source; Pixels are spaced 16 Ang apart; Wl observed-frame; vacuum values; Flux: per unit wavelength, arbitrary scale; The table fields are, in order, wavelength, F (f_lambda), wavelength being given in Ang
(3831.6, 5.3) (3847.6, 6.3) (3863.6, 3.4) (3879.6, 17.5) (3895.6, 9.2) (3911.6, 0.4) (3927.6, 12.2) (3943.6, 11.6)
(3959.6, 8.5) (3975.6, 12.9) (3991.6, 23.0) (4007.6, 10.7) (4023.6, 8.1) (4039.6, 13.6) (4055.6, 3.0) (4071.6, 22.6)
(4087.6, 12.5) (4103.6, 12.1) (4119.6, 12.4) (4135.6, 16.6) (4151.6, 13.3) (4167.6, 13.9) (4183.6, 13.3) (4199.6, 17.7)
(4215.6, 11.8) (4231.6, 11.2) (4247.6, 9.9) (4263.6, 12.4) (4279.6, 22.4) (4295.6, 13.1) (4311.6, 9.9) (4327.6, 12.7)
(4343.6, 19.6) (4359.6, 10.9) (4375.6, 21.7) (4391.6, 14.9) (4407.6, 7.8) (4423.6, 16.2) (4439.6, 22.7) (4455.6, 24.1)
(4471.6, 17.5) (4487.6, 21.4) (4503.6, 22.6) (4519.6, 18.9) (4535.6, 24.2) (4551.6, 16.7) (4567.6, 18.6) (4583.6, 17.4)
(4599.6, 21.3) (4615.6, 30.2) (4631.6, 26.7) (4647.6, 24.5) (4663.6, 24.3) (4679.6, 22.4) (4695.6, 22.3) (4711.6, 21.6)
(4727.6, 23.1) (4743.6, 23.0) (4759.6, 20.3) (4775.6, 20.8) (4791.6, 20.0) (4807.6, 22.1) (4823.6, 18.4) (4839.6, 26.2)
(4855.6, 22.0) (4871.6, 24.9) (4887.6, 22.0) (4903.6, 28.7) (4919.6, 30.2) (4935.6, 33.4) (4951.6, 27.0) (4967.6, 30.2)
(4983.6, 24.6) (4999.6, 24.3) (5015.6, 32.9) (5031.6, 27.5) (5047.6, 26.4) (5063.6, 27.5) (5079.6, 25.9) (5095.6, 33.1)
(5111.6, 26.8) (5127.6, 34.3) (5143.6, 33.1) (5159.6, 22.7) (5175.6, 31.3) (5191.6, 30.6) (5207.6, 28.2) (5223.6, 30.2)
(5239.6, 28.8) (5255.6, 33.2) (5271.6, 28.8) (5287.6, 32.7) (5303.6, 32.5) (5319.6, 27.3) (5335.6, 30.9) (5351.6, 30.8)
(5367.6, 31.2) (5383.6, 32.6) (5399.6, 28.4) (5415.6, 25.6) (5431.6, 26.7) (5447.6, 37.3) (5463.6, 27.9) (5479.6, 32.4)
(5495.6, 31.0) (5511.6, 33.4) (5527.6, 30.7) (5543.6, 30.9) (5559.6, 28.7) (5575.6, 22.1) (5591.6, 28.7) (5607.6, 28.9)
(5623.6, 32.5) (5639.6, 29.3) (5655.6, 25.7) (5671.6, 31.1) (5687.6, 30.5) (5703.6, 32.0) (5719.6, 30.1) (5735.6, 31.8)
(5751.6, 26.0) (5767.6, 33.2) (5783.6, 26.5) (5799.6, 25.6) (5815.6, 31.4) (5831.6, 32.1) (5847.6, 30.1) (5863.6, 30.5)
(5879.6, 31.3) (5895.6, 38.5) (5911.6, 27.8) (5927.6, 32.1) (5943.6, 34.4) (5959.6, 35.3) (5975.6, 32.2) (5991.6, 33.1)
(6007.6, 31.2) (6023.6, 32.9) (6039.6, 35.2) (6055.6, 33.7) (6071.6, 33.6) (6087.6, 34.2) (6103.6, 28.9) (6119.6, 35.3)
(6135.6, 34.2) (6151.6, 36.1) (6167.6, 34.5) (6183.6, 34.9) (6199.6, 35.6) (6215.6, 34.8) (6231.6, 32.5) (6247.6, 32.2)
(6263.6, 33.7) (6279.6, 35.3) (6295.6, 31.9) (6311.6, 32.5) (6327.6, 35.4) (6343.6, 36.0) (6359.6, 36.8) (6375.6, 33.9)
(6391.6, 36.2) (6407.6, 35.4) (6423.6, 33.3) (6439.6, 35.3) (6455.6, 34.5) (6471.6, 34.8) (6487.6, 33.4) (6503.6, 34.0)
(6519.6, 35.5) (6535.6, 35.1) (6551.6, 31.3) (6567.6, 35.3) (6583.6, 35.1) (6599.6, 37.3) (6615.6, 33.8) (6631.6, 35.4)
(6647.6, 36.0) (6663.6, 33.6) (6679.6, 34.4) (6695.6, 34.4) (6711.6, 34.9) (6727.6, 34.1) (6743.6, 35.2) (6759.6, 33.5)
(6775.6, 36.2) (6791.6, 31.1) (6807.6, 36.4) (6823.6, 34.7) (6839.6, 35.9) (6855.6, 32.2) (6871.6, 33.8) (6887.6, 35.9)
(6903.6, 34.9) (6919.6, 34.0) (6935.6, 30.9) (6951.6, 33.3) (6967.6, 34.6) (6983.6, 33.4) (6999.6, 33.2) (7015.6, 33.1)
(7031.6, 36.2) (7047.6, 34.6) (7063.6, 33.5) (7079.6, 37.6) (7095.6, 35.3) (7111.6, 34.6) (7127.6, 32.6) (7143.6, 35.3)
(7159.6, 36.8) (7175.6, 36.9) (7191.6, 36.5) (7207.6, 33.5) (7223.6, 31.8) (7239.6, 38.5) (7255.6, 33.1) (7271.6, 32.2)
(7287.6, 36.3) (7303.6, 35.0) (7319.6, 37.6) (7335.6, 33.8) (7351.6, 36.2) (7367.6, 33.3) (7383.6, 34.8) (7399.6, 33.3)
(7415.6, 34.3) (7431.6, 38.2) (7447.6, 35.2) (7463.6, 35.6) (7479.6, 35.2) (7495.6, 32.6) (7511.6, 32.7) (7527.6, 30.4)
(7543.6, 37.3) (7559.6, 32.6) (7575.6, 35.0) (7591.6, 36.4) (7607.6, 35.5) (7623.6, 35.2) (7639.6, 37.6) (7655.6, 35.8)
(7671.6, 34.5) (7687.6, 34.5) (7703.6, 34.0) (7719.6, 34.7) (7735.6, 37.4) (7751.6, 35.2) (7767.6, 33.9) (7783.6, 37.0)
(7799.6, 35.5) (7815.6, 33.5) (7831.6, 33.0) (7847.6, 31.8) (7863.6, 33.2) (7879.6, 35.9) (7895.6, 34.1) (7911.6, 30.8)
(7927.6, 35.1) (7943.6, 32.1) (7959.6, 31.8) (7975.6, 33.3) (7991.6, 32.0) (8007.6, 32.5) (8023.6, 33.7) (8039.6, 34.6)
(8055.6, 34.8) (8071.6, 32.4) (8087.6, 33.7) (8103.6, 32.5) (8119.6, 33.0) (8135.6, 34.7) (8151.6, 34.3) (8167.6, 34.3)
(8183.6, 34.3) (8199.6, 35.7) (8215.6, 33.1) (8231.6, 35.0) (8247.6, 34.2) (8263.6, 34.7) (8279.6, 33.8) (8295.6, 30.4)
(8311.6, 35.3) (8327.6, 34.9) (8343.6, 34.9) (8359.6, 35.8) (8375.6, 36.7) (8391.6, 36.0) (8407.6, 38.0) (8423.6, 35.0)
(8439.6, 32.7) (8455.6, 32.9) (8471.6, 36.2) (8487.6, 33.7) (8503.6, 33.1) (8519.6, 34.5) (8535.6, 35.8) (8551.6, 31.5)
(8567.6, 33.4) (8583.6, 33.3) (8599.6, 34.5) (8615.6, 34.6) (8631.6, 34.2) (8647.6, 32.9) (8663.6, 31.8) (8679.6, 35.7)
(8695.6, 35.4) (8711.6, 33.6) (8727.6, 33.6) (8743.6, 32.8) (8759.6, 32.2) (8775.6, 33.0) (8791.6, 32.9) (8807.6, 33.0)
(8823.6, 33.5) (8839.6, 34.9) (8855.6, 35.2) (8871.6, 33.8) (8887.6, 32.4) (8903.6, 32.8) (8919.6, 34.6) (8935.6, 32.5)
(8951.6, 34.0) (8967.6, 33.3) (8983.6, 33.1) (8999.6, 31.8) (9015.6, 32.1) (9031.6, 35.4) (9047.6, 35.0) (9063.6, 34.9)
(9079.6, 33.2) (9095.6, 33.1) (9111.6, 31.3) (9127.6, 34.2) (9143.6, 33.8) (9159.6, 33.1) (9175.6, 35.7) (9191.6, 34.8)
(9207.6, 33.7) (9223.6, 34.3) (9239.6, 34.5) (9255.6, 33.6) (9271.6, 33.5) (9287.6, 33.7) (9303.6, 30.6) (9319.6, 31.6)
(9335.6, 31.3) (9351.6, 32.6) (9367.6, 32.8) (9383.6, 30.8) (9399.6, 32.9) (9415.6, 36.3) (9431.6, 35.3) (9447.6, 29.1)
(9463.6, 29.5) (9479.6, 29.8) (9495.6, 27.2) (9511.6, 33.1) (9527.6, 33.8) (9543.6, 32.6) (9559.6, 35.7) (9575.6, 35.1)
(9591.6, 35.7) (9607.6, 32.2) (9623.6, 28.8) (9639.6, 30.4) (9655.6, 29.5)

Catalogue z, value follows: 0.111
